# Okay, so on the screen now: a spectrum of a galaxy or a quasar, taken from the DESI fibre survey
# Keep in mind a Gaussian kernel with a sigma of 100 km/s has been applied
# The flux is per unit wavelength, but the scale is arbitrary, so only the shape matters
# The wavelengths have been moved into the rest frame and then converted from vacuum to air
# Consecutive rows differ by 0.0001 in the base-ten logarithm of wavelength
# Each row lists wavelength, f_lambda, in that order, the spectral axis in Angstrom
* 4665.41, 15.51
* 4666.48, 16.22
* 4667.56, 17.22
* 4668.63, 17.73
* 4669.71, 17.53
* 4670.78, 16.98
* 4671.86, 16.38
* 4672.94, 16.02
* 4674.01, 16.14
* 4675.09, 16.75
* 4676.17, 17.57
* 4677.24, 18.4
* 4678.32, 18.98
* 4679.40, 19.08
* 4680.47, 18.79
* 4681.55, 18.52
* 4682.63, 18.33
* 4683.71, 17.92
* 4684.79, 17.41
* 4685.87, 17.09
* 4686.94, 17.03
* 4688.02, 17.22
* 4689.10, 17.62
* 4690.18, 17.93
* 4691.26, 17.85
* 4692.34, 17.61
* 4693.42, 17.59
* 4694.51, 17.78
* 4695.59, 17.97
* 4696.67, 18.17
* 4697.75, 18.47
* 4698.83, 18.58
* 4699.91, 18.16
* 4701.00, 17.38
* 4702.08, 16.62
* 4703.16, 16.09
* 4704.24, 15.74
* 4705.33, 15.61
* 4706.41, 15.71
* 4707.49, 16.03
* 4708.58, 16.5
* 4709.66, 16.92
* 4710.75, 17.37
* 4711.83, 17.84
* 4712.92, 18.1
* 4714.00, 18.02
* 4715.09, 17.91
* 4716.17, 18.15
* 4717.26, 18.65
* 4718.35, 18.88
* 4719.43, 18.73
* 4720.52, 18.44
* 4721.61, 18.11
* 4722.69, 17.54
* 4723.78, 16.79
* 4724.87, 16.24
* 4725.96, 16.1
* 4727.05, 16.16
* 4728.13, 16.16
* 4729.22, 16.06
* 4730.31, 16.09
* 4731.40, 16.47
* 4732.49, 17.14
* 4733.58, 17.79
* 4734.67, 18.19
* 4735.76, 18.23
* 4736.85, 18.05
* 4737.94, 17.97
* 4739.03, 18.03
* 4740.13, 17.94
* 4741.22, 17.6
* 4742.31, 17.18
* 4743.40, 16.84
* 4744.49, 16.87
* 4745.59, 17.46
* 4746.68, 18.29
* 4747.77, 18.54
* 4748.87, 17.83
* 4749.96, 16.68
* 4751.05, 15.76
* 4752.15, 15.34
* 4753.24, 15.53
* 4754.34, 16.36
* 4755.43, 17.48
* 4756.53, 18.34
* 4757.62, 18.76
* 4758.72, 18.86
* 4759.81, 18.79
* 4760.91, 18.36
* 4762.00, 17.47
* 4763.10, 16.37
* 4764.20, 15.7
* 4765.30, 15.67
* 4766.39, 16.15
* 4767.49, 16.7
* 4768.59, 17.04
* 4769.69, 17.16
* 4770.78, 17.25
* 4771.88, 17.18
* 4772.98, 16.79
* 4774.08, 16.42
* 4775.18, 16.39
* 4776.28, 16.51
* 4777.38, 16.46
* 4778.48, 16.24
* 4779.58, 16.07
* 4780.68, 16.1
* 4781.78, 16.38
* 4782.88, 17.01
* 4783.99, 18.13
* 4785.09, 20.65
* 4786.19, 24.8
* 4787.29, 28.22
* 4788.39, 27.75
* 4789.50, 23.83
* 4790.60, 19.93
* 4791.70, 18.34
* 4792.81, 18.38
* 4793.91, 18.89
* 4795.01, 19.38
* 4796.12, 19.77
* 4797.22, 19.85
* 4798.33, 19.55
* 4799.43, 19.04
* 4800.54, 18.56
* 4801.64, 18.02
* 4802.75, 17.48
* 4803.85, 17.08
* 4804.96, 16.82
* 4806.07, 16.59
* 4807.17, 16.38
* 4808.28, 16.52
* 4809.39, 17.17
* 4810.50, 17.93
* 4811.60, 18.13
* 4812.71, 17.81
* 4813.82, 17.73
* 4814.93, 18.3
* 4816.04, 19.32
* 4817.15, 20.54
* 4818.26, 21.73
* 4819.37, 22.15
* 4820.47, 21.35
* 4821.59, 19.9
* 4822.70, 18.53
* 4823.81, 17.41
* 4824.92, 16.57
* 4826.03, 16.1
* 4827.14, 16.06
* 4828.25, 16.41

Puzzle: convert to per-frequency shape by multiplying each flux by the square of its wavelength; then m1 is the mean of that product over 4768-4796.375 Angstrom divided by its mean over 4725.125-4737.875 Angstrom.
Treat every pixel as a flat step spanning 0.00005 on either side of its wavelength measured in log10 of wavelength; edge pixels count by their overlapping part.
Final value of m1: 1.14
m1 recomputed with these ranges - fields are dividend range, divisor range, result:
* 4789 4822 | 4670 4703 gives 1.12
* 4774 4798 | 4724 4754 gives 1.16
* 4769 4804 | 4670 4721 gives 1.12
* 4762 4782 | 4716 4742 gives 0.96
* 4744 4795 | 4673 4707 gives 1.07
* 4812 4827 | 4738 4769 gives 1.13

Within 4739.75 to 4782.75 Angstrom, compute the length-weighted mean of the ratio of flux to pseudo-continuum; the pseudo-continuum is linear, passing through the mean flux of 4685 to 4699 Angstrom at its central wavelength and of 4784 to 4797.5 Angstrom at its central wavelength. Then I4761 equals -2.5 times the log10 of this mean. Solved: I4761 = 0.20 mag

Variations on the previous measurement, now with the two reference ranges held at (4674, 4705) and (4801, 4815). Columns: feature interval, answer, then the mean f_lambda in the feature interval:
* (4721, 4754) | 0.03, 17.1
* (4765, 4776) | 0.05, 16.7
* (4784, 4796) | -0.24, 21.8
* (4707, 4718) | 0.00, 17.6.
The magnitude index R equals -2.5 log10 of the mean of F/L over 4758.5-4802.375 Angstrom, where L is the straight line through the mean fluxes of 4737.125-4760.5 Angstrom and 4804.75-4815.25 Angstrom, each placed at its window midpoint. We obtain -0.07 mag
